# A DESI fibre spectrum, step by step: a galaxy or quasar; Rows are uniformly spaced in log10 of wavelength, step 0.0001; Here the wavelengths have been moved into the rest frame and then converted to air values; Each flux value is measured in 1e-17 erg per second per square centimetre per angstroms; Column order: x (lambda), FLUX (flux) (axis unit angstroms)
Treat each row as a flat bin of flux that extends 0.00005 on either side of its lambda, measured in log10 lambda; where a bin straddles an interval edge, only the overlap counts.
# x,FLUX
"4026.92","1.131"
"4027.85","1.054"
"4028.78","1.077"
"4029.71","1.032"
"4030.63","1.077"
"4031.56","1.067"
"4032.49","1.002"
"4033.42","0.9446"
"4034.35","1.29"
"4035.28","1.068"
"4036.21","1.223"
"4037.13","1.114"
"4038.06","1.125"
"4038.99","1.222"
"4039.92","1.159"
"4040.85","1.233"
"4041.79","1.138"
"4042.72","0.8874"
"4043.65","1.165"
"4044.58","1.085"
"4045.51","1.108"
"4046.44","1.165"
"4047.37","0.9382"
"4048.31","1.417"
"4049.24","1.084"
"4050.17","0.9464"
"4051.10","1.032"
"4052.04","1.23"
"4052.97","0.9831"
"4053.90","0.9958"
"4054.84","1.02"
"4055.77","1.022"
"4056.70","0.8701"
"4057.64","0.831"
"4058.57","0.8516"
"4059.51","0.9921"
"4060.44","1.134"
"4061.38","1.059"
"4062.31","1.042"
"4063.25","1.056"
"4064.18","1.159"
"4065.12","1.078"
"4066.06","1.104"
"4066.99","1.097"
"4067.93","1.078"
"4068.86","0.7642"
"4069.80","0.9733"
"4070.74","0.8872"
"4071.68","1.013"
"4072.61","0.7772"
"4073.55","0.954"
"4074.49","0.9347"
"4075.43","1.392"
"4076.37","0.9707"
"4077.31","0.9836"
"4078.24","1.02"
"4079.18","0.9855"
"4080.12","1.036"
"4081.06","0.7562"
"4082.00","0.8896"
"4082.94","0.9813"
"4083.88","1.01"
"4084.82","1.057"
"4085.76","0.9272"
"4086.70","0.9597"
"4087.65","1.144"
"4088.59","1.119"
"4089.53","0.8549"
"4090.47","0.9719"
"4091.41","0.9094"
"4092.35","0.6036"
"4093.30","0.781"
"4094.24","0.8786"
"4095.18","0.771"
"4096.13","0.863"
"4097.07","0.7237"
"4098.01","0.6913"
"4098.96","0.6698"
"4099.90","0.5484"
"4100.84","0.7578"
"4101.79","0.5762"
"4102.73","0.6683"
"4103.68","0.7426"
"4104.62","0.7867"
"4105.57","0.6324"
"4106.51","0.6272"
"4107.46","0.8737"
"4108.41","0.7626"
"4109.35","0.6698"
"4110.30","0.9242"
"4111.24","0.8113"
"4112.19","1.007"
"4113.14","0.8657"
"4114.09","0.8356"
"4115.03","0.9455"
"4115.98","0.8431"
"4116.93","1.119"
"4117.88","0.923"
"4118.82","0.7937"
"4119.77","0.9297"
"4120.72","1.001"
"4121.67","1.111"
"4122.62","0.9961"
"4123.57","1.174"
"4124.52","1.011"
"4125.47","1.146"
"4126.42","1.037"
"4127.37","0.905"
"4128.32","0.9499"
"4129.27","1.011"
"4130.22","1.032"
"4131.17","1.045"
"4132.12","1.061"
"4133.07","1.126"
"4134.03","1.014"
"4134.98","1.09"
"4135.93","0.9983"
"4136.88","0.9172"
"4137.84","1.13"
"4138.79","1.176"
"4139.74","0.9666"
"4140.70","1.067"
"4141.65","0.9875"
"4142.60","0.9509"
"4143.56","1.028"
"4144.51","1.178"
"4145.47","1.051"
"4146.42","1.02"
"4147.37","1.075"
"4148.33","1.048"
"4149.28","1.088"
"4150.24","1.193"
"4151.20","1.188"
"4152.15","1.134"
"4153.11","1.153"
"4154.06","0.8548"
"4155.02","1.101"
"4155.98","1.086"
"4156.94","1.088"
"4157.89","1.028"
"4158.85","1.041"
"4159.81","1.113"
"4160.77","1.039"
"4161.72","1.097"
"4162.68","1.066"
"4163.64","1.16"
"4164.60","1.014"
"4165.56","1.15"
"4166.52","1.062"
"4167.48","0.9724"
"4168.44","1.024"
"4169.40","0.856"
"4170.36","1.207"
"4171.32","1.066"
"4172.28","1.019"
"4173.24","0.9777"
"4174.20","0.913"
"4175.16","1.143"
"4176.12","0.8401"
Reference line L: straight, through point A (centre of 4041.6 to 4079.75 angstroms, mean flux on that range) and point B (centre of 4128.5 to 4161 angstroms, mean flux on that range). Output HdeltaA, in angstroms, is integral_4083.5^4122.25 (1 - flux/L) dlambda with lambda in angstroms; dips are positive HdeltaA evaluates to 7.37 angstroms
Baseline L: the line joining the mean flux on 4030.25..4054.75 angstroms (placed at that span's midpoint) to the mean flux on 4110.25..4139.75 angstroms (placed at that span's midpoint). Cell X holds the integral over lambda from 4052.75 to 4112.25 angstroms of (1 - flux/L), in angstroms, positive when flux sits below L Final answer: 8.4 angstroms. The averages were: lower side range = 1.1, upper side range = 0.999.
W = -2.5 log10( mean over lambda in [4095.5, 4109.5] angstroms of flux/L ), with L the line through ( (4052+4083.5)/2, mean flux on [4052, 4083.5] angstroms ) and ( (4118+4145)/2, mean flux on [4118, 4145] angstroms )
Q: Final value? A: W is 0.39 mag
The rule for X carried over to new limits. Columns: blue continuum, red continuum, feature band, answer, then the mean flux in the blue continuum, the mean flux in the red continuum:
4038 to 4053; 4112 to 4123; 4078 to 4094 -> 1.3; 1.12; 0.946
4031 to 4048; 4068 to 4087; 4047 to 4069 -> 0.1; 1.11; 0.966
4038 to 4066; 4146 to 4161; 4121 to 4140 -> 0.5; 1.07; 1.08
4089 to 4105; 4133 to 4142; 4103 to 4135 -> -0.6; 0.754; 1.04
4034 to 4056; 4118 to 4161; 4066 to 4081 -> 1.4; 1.11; 1.05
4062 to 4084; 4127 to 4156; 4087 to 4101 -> 2.6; 0.997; 1.05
